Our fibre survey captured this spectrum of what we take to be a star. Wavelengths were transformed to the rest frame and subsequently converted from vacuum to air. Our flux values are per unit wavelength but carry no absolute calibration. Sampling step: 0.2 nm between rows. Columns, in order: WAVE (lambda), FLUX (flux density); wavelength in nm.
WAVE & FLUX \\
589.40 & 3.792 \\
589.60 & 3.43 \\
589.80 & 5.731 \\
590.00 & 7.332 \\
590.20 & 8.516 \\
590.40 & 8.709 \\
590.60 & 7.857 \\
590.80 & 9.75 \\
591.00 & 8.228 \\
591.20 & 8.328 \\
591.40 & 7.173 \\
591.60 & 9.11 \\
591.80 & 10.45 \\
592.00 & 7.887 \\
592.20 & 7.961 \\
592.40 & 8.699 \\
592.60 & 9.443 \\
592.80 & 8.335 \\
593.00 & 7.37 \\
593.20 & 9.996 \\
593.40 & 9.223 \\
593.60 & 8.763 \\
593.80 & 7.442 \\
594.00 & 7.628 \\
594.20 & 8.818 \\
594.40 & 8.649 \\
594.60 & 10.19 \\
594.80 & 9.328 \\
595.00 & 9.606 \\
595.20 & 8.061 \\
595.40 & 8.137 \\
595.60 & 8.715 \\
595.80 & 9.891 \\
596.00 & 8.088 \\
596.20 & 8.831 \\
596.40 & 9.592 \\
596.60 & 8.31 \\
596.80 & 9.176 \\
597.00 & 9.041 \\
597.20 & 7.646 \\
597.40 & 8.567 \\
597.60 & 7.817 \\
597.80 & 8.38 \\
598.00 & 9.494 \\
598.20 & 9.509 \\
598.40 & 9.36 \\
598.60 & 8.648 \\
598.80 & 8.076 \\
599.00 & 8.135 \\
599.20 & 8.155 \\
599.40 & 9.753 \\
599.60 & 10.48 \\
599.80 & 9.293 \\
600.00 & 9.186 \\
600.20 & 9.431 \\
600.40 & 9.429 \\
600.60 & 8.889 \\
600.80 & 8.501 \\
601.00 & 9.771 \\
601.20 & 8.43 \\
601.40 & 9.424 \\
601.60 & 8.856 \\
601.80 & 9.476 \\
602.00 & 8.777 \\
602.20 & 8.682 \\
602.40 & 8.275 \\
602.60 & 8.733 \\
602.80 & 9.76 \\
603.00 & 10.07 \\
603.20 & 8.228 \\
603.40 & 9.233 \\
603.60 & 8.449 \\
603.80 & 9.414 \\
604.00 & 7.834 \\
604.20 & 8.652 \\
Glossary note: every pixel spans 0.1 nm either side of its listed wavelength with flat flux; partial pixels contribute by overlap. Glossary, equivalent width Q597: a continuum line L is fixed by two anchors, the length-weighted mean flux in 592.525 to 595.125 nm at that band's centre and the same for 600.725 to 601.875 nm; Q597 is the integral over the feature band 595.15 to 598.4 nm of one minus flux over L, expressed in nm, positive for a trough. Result 0.07 nm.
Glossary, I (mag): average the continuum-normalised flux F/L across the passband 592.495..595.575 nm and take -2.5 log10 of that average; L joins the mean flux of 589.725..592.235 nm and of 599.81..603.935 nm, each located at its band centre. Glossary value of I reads -0.03 mag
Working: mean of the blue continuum 8.27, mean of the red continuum 9.05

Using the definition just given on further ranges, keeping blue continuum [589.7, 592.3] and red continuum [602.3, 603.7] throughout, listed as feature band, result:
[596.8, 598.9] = 0.00 mag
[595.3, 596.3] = -0.03 mag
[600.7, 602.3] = -0.01 mag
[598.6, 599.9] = -0.03 mag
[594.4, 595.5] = -0.07 mag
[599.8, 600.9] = -0.04 mag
